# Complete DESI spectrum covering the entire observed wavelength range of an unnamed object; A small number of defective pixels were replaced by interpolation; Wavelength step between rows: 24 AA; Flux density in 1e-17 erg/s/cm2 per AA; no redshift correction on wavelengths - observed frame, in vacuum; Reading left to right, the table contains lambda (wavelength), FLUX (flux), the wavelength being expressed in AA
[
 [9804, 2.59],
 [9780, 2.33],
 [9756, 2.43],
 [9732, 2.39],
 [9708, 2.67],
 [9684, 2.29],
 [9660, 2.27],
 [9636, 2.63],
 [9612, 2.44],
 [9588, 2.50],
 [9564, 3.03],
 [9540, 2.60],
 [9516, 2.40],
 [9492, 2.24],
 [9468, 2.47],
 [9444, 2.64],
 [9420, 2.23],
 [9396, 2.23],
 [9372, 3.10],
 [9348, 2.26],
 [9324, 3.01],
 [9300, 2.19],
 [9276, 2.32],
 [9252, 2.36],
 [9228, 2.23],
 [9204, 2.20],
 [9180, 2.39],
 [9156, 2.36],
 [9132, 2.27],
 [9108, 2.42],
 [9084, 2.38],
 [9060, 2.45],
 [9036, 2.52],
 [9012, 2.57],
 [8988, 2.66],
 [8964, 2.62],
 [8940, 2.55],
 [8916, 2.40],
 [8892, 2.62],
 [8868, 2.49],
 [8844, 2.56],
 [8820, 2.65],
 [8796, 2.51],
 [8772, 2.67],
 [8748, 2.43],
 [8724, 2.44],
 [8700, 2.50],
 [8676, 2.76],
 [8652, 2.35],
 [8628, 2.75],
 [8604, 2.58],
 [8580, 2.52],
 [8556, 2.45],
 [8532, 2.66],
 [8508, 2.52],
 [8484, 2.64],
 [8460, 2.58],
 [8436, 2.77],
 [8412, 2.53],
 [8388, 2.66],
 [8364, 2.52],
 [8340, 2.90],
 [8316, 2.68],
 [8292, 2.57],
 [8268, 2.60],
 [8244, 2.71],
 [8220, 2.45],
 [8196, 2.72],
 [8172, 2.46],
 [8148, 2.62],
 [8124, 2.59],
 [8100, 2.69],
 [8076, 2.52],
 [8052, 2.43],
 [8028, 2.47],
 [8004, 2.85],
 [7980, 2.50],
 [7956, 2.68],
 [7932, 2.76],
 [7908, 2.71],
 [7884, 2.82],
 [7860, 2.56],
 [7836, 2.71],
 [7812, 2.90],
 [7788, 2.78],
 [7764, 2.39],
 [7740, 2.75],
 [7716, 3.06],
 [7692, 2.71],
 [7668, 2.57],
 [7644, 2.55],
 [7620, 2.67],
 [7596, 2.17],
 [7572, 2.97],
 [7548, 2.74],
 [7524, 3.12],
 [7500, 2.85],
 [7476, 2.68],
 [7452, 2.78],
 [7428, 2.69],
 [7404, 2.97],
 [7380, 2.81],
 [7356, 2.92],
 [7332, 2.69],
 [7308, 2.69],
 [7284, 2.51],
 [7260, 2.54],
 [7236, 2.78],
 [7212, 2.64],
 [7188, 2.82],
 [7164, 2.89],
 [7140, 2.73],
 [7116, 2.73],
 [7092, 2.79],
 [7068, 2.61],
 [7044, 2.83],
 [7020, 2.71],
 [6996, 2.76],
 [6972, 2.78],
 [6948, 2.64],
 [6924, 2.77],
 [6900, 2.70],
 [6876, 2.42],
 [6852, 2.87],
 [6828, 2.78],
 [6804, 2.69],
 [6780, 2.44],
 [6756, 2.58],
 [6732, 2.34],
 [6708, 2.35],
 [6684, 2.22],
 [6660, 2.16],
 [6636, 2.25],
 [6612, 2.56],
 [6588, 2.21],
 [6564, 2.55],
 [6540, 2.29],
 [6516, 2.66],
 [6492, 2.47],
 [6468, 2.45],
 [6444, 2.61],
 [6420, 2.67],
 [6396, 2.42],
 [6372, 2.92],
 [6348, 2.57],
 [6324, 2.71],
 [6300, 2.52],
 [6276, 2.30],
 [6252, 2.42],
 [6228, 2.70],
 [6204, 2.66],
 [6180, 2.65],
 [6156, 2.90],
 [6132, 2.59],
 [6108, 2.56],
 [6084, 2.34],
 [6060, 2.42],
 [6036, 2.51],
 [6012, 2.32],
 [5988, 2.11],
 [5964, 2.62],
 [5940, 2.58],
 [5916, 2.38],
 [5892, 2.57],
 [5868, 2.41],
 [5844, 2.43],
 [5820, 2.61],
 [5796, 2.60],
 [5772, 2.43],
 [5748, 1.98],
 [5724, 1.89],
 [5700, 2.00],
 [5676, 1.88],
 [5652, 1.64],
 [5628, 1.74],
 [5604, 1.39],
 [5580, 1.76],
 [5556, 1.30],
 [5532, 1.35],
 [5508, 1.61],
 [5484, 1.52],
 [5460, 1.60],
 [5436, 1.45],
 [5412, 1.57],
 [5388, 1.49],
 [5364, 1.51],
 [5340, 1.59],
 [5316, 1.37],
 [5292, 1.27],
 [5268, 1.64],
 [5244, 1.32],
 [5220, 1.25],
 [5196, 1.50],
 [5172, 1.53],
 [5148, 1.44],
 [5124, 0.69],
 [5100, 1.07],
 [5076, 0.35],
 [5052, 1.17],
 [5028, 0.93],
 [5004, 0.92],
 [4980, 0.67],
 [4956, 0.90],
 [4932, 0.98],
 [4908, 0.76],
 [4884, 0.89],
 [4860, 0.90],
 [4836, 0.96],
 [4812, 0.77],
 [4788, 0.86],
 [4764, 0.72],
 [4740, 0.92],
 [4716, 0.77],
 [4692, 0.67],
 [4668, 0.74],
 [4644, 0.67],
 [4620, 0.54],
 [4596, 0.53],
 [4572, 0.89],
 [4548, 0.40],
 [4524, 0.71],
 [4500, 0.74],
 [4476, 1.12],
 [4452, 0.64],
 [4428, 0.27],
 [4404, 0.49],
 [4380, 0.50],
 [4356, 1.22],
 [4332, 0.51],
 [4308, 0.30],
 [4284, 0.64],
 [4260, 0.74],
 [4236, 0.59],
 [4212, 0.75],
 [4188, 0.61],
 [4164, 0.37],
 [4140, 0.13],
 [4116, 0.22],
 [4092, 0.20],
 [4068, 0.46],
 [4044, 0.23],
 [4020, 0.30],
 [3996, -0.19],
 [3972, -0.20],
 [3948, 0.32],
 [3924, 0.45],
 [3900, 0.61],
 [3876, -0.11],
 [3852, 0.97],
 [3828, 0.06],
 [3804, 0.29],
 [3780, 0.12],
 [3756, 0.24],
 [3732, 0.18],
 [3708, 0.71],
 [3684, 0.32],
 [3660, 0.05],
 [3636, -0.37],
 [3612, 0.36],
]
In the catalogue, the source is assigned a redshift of 0.289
